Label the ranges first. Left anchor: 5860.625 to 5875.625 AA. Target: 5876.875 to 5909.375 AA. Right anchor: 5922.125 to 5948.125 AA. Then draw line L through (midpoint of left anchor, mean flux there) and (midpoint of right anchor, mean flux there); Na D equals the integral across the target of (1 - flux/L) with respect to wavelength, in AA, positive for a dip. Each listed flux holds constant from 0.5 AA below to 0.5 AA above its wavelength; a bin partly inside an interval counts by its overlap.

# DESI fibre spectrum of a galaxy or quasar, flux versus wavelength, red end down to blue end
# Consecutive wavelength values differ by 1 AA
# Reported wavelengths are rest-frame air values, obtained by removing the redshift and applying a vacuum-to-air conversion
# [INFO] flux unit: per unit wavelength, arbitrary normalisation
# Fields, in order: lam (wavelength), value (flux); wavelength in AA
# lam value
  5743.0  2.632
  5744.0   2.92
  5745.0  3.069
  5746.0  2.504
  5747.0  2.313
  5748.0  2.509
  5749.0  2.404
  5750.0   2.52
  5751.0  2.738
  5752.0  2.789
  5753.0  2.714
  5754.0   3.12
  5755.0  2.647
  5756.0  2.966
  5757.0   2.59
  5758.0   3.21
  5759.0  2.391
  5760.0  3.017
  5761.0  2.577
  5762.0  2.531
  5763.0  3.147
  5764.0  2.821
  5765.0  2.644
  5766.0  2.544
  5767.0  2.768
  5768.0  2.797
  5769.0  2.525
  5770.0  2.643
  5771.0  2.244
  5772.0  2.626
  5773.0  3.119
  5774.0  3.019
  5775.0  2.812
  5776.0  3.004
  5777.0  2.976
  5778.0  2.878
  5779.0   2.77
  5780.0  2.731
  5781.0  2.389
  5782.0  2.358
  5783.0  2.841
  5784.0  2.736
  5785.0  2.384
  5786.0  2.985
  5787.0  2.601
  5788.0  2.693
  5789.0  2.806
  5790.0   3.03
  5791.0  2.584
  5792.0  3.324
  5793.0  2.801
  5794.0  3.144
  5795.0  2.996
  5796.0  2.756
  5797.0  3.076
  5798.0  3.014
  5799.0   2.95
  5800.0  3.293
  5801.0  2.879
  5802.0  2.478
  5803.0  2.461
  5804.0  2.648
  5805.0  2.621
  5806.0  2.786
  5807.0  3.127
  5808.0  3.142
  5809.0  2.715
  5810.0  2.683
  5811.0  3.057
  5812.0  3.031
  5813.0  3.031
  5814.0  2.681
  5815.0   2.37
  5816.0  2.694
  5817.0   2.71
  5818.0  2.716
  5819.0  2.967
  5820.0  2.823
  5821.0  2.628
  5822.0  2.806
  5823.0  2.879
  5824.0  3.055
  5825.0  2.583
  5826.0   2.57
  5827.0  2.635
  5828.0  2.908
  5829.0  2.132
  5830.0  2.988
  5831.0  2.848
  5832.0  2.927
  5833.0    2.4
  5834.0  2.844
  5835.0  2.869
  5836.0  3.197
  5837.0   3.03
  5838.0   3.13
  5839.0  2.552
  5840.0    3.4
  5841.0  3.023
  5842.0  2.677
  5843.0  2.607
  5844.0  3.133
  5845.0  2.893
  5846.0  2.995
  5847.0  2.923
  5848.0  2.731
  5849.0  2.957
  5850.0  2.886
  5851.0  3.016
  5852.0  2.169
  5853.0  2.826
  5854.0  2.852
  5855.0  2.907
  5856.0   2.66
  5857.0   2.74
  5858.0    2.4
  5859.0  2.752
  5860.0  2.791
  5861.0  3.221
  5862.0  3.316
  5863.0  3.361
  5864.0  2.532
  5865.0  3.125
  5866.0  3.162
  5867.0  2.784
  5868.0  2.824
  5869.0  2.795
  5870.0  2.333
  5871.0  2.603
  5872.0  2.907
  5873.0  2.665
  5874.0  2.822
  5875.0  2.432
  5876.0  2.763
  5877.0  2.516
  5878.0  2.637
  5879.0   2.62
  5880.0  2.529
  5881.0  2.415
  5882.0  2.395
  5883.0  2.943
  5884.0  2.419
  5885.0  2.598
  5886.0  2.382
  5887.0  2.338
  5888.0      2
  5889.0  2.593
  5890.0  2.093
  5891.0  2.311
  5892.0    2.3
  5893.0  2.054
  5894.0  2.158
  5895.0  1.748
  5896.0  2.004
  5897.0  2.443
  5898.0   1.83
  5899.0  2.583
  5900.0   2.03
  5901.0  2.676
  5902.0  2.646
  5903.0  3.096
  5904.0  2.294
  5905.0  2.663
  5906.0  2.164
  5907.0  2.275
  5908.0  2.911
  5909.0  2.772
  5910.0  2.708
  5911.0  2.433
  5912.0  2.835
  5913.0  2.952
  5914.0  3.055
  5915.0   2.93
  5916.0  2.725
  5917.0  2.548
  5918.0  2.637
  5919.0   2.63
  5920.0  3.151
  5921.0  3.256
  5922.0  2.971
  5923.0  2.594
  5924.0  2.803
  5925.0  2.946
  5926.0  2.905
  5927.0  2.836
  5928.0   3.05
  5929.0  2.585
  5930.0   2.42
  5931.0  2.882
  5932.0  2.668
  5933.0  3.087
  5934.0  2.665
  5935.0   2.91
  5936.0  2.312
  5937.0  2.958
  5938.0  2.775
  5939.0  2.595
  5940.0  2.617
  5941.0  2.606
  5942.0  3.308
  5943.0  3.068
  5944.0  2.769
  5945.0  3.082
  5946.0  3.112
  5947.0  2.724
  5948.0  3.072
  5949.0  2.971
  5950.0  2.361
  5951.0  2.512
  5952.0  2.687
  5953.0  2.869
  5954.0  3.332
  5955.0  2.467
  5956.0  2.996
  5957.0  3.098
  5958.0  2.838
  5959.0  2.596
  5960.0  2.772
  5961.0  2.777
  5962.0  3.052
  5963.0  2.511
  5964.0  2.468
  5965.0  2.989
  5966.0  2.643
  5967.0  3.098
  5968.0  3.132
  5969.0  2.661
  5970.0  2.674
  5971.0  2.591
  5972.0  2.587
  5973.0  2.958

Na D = 5.0 AA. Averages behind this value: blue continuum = 2.85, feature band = 2.4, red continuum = 2.82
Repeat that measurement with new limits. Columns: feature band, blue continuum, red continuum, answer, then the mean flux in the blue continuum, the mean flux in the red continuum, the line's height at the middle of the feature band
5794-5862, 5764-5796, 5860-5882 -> -1.5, 2.77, 2.77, 2.77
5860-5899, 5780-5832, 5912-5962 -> 3.6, 2.79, 2.83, 2.81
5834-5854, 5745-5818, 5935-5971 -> -0.8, 2.77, 2.81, 2.79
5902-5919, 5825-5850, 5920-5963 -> 0.9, 2.84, 2.83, 2.83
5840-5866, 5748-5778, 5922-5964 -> -0.9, 2.75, 2.81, 2.78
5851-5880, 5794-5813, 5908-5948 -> 0.9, 2.88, 2.82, 2.85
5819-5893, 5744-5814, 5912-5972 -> 1.7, 2.78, 2.82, 2.8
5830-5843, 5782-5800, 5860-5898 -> -0.9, 2.86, 2.56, 2.71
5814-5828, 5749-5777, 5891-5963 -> 0.0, 2.76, 2.7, 2.74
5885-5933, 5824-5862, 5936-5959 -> 4.3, 2.83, 2.84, 2.83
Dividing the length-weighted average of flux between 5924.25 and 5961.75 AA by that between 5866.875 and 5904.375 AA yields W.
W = 1.1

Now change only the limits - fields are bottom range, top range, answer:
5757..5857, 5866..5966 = 0.95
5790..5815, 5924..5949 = 0.98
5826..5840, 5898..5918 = 0.93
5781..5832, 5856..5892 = 0.95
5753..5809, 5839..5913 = 0.94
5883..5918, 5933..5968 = 1.14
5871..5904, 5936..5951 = 1.16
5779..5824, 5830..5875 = 1.02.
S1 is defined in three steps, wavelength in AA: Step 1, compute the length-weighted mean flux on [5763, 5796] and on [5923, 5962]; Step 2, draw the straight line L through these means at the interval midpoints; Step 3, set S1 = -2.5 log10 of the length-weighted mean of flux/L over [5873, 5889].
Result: 0.11 mag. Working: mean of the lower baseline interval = 2.77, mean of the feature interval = 2.53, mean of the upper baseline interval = 2.82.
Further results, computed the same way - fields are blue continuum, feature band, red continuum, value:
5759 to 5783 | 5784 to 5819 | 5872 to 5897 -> -0.07 mag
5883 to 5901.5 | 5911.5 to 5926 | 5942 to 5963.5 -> -0.14 mag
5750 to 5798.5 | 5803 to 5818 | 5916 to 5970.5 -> 0.00 mag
